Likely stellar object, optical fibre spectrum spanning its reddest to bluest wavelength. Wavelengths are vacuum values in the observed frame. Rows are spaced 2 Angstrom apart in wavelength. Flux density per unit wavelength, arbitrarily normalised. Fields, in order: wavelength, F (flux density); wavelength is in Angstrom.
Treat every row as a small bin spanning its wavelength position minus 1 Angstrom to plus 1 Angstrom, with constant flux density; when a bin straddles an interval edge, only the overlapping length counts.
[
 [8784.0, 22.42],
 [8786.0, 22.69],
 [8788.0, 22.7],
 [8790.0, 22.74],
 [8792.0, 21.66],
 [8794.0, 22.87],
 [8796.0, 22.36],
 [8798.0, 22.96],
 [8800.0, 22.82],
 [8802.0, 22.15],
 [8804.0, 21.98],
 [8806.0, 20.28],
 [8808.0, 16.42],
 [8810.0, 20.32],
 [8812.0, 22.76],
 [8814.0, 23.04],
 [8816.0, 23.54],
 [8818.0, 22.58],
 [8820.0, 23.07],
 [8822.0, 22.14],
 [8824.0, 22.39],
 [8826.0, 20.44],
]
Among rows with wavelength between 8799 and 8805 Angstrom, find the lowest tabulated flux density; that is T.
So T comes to 21.98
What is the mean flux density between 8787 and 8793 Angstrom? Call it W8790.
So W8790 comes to 22.4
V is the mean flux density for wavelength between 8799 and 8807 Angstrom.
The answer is 21.8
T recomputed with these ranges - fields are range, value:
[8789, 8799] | 21.66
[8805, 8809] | 16.42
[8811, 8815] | 22.76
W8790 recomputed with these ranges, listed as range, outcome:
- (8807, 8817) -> 21.2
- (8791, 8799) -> 22.5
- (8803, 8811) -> 19.8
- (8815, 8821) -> 23.1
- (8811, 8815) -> 22.9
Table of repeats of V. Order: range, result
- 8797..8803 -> 22.6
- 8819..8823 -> 22.6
